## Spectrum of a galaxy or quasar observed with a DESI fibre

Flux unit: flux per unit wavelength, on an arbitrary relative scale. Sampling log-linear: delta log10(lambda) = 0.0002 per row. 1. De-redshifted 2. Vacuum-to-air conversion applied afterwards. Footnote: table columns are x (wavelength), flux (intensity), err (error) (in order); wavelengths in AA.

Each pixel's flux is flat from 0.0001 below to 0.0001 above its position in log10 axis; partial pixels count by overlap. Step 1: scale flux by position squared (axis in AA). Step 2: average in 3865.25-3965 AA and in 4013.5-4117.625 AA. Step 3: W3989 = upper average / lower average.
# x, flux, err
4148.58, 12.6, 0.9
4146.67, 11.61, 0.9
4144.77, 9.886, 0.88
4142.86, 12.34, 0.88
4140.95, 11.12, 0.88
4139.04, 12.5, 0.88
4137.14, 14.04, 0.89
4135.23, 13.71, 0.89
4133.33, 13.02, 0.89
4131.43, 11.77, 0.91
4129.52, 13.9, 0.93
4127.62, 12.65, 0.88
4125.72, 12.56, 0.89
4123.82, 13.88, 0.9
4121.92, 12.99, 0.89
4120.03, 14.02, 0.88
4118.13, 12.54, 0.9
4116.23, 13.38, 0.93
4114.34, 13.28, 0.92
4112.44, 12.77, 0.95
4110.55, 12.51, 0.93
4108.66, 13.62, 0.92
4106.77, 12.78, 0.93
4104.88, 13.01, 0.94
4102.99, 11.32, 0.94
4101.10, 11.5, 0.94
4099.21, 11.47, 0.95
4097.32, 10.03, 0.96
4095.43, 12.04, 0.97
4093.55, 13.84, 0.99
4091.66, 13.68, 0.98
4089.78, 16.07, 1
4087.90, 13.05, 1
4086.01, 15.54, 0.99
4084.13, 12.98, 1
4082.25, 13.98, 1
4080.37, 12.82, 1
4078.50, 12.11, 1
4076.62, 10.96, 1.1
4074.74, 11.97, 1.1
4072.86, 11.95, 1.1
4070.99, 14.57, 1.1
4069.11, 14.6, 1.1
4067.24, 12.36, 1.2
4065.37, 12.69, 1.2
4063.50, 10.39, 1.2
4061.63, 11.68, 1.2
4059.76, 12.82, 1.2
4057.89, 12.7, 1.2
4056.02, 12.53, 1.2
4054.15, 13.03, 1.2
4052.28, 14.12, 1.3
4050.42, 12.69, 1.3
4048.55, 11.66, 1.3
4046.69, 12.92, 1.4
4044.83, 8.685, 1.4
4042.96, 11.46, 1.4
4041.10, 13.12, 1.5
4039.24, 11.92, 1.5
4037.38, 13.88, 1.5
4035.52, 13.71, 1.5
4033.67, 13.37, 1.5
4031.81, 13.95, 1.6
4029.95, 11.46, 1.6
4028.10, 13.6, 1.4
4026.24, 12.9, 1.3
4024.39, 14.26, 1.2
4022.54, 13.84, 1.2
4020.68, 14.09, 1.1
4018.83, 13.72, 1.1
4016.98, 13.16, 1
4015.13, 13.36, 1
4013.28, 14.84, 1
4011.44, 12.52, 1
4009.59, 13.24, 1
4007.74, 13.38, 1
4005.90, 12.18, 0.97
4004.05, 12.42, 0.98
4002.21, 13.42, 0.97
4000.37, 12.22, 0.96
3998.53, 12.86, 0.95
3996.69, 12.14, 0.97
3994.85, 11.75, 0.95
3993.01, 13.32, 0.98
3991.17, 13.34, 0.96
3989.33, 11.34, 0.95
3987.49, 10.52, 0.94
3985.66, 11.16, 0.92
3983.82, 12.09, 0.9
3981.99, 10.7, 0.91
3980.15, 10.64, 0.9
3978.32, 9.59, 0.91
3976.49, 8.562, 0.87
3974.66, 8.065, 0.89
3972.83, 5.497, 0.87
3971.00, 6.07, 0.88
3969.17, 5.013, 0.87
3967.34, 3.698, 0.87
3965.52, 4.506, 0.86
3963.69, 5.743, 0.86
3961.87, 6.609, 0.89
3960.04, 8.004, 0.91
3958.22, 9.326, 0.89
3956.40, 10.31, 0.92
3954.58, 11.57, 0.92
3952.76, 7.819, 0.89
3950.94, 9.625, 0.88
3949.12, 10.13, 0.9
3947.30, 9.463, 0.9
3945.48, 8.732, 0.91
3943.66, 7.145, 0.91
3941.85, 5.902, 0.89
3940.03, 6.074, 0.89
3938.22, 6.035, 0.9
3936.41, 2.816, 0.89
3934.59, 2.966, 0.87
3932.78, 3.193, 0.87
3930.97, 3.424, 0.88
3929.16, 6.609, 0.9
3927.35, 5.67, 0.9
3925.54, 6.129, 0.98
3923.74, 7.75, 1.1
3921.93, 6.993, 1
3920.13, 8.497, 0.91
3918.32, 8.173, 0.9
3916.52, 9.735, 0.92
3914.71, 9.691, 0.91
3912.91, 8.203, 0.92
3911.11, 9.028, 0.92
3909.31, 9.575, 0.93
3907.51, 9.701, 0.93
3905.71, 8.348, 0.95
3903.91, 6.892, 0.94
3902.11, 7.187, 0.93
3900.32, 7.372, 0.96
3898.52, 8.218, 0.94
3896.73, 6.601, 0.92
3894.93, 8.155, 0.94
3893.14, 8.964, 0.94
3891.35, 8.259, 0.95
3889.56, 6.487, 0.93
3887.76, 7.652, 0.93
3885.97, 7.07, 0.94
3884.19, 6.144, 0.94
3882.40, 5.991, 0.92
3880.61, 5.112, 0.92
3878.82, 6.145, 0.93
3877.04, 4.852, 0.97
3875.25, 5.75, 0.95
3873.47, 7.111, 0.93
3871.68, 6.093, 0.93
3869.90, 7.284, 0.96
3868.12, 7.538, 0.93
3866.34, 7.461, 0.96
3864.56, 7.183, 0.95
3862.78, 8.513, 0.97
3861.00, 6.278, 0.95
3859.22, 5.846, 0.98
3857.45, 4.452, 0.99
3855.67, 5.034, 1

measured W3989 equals 1.9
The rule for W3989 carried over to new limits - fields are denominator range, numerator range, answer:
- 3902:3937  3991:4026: 1.95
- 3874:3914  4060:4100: 1.91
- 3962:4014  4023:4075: 1.27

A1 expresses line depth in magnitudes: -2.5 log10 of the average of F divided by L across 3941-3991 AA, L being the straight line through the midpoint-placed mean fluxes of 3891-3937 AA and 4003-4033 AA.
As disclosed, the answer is 0.20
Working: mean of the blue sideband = 7.25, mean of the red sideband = 13.3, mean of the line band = 8.52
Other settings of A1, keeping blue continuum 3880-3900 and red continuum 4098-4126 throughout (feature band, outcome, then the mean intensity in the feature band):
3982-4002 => -0.23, 12.1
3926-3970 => 0.28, 6.68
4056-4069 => -0.07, 12.3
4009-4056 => -0.21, 13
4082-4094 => -0.17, 14.2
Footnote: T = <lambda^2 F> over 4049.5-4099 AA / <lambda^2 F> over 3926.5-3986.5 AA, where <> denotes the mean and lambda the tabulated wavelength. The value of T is 1.9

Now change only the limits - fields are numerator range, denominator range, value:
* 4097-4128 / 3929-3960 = 1.92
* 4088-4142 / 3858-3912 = 2.00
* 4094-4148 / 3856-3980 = 1.94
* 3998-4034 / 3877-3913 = 1.88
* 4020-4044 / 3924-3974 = 2.07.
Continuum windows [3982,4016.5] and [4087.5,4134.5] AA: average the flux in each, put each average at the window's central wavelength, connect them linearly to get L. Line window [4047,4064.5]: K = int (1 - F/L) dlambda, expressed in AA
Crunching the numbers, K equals 0.4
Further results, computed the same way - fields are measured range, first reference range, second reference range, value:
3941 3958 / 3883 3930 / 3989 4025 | 1.9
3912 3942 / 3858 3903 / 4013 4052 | 8.0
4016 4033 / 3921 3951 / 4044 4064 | -4.4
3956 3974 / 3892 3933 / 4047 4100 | 5.6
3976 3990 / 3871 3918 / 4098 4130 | -1.4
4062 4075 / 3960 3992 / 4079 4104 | -0.7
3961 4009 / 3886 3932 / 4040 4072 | 1.7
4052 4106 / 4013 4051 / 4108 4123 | 1.3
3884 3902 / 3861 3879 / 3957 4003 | -0.4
